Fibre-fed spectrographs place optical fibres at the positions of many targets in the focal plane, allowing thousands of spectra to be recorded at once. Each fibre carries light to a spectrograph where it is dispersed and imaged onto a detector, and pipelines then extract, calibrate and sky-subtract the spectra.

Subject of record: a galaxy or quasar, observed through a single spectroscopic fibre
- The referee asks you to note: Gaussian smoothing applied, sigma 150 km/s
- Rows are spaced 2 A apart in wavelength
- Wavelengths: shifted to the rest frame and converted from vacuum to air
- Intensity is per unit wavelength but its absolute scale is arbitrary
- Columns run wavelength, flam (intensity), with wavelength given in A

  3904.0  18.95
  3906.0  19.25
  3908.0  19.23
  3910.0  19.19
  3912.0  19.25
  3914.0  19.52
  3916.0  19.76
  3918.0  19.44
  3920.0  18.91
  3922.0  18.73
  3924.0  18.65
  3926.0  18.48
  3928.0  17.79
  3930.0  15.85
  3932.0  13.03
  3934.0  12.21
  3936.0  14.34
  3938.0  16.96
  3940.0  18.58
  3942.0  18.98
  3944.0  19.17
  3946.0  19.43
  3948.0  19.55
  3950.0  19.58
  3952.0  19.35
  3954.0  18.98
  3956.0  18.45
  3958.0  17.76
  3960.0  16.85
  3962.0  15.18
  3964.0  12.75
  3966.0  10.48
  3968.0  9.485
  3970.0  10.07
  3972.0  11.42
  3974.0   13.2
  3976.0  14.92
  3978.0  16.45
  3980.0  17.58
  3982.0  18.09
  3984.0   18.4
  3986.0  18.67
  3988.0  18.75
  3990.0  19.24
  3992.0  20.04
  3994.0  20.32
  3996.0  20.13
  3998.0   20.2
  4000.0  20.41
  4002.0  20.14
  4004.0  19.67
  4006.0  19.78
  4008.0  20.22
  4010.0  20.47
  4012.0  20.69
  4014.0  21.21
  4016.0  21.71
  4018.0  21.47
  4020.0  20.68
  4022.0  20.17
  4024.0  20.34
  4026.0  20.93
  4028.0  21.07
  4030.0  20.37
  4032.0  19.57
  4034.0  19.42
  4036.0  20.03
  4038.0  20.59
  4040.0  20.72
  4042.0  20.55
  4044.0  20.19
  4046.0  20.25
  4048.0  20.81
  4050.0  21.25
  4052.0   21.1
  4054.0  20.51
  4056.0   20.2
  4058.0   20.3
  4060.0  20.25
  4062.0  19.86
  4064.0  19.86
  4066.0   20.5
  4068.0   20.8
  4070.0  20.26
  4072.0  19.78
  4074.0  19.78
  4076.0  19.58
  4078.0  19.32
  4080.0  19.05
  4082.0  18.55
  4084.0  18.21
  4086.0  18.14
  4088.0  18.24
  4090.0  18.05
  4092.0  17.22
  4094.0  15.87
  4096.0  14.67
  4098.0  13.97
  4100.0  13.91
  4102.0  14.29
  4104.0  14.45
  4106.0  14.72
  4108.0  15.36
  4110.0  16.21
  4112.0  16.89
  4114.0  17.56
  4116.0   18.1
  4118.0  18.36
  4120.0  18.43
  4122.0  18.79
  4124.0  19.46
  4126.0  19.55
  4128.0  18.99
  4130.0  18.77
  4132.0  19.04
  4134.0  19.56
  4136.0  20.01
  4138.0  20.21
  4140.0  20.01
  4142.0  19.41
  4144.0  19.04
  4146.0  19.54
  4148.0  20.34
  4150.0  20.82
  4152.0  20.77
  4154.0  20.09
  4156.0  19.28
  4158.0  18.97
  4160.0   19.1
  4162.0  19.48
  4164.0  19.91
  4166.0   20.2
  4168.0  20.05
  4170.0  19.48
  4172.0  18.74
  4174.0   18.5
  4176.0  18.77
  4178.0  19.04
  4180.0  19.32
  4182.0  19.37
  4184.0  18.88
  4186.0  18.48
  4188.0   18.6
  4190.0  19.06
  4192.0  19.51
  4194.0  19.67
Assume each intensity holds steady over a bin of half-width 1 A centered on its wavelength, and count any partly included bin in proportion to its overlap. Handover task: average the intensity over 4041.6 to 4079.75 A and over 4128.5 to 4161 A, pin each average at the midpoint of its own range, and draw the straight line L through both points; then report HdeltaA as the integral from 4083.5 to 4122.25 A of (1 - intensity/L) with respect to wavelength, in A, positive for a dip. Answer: 6.70 A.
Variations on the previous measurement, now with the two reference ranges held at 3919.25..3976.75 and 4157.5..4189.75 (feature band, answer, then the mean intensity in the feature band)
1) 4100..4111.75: 2.1 A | 15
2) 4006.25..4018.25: -2.7 A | 20.9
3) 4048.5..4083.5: -4.5 A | 20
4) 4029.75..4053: -4.0 A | 20.4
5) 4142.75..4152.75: -0.7 A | 20.1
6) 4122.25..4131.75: -0.3 A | 19.1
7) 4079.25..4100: 1.2 A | 17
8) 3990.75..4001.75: -2.2 A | 20.2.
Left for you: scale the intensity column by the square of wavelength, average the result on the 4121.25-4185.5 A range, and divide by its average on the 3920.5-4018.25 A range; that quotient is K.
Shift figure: 1.21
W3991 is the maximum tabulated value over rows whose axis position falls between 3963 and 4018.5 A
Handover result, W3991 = 21.71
